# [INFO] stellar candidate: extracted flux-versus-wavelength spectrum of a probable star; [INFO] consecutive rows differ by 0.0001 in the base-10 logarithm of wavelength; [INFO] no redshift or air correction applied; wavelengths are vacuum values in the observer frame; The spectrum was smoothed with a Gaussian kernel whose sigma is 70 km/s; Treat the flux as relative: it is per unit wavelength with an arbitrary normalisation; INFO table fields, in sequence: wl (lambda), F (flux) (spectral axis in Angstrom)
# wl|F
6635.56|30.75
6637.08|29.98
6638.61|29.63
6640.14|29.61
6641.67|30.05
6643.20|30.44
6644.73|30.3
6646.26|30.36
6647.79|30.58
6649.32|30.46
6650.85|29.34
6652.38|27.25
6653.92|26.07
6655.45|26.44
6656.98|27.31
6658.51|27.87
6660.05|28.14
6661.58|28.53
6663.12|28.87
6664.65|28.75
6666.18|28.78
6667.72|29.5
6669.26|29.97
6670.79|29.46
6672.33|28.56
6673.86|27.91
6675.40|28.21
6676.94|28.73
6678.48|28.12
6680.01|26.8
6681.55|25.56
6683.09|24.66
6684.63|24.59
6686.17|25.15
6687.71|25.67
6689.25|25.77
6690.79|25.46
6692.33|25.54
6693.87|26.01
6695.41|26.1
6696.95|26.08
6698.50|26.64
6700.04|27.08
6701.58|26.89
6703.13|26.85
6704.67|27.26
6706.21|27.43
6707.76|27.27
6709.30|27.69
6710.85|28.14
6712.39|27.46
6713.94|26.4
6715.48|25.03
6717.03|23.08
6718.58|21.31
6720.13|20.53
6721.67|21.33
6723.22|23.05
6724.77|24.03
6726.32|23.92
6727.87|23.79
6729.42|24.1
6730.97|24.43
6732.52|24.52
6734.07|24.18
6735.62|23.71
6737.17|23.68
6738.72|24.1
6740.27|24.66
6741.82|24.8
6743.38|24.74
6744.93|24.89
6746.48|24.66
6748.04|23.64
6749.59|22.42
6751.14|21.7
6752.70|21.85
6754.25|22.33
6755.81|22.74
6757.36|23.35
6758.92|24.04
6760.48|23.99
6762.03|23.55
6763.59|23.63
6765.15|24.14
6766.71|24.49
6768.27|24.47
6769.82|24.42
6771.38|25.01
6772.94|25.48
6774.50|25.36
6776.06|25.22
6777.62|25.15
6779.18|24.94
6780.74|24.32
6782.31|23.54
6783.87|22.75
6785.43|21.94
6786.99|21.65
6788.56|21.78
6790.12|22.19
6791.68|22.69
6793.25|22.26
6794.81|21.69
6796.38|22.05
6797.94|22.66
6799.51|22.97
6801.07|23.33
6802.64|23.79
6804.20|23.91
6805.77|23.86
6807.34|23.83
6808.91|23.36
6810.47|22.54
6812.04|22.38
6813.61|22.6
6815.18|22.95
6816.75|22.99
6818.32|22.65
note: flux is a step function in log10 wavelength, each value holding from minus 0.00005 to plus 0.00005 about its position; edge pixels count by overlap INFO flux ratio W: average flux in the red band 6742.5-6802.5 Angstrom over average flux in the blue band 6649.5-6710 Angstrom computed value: 0.86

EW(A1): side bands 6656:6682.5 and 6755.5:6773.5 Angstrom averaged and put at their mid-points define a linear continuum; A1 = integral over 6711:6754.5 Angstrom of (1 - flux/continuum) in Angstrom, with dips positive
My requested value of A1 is 2.90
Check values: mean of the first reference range 28.3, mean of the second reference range 24.1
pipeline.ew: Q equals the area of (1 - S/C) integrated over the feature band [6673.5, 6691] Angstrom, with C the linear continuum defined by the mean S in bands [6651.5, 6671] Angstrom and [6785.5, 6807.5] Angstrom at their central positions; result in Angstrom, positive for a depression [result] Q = 0.62 Angstrom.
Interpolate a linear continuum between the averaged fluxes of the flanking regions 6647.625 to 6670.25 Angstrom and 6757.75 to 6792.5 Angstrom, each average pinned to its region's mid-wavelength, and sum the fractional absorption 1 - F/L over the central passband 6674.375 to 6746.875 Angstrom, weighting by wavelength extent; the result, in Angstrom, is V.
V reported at 2.99 Angstrom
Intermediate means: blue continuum 28.5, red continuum 23.8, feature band 25.3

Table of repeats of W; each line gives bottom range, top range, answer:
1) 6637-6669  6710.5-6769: 0.82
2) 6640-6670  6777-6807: 0.80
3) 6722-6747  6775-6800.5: 0.95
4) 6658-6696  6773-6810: 0.85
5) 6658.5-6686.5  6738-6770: 0.85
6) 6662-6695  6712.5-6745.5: 0.88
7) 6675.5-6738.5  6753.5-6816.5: 0.92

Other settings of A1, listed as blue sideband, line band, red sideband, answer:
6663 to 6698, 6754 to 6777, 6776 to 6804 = -0.3 Angstrom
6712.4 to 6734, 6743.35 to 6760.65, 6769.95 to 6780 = 0.8 Angstrom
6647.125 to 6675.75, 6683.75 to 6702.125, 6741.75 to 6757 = 0.5 Angstrom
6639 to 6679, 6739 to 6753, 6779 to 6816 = 0.7 Angstrom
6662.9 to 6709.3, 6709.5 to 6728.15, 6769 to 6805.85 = 1.3 Angstrom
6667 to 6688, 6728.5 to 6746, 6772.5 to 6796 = 0.5 Angstrom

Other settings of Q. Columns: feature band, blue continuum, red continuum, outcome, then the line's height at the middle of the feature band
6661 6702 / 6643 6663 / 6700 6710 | 1.1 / 27.9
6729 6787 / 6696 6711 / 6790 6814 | 1.9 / 24.8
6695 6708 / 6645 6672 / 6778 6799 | -0.1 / 26.7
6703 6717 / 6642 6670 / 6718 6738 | -1.2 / 24.7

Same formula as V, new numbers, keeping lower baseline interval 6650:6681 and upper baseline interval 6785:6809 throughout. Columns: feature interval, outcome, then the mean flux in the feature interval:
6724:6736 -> 0.67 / 24.1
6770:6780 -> -0.63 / 25.1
